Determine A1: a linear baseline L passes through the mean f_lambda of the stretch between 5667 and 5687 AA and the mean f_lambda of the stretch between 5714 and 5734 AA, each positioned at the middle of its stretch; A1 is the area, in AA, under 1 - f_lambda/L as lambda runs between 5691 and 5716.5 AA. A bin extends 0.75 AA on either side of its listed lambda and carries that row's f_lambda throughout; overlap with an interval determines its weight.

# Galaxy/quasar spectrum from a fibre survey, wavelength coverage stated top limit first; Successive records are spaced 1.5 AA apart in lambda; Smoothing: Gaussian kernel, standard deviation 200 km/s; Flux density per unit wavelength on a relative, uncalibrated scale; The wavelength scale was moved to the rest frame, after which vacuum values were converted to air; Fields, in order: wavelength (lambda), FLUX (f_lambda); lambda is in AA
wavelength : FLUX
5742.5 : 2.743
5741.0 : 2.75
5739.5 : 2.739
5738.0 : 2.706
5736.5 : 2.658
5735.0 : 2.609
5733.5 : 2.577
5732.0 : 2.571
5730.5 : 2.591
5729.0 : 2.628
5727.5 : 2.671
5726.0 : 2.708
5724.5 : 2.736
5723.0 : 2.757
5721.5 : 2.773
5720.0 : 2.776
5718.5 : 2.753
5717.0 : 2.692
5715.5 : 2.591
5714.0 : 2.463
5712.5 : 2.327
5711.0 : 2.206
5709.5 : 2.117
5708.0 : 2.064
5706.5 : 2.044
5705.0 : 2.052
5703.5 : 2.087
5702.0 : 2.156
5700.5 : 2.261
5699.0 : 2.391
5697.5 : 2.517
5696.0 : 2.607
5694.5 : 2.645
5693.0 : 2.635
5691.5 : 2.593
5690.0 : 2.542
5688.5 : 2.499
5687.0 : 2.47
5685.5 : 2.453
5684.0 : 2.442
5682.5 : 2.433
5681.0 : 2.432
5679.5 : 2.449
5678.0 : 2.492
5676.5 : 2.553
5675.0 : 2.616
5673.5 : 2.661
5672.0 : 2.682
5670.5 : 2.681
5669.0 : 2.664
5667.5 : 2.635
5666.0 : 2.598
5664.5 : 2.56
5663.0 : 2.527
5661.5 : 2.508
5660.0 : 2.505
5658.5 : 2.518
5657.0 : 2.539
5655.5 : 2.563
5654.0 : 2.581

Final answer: 2.7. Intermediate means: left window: 2.55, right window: 2.67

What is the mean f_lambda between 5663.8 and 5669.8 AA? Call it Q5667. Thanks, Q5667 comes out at 2.62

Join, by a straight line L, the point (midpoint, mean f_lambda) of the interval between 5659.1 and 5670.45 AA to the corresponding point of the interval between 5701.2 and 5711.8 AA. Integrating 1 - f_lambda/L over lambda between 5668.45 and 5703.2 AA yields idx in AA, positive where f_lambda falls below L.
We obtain -2.56 AA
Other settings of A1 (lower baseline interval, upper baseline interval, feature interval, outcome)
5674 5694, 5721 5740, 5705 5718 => 1.49 AA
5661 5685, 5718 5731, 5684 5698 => 0.35 AA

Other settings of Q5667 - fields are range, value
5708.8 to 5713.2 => 2.22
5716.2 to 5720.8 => 2.74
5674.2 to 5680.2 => 2.53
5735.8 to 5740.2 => 2.7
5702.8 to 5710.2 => 2.07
